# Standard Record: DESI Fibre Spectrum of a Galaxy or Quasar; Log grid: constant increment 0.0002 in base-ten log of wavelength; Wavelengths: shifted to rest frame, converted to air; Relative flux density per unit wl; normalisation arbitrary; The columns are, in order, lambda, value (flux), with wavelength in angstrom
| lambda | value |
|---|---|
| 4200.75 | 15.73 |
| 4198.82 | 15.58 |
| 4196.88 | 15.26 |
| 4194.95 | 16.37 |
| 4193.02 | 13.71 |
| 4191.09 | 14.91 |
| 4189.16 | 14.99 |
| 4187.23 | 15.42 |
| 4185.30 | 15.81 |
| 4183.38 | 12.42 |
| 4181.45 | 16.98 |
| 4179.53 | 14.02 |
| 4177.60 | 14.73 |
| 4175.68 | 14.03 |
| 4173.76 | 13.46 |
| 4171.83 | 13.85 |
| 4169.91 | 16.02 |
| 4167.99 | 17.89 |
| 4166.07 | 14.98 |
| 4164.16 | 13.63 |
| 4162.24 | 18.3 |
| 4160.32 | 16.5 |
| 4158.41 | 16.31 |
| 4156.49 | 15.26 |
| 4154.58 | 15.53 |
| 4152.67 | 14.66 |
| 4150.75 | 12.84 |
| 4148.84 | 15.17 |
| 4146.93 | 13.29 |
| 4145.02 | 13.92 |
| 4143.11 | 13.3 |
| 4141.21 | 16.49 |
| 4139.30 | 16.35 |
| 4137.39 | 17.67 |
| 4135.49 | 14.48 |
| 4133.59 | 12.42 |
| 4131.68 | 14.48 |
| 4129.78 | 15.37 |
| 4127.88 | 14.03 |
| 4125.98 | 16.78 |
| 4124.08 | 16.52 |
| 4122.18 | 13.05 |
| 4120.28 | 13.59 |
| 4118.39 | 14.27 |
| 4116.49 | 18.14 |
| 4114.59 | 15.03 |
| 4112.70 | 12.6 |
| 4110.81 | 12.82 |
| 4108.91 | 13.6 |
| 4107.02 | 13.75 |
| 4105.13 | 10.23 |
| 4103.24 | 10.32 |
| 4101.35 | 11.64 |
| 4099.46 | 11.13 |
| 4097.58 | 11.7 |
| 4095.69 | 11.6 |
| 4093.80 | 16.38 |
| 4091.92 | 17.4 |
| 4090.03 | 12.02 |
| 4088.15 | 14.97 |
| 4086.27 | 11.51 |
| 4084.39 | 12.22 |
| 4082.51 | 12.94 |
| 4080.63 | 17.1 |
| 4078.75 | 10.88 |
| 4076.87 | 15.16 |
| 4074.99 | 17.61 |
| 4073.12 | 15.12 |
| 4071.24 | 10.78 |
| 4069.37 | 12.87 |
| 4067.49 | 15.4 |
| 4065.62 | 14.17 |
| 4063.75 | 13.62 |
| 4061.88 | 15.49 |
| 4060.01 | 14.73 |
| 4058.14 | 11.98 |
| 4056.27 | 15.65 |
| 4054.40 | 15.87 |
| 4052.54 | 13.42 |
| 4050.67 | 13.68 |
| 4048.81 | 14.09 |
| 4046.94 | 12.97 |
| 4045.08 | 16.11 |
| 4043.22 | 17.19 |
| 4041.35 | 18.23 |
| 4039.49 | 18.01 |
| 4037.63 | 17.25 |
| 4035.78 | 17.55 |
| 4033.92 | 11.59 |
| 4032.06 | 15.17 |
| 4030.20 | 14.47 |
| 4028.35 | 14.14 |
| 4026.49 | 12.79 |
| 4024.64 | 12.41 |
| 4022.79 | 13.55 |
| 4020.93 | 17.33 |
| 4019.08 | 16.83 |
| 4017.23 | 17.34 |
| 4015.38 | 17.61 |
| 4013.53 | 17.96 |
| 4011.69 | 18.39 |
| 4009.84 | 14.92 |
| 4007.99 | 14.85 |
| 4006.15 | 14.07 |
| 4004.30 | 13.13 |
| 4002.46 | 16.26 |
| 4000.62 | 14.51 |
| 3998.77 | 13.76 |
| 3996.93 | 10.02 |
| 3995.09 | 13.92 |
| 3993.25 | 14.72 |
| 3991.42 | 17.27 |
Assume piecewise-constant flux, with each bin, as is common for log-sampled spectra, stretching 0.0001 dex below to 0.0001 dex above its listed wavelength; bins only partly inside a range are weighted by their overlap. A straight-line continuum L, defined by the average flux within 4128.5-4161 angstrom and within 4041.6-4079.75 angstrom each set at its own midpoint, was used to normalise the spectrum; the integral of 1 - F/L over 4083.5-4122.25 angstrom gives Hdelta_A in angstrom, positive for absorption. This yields 3.8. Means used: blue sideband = 14.4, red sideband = 14.9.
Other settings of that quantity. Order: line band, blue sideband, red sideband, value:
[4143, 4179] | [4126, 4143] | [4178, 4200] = 0.3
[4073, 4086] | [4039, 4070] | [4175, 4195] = 0.5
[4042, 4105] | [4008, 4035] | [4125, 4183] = 5.7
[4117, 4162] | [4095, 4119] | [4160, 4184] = -3.2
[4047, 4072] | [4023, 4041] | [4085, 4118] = 0.5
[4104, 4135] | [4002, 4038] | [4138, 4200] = 2.1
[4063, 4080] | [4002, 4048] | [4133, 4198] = 1.5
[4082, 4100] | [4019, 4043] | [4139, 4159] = 2.2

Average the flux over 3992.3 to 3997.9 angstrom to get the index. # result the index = 12.9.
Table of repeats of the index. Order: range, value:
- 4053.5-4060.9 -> 14.5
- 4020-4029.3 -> 14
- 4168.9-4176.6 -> 14.4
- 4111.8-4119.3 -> 15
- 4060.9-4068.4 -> 14.7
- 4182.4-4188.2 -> 14.6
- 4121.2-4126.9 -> 15.4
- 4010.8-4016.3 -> 18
